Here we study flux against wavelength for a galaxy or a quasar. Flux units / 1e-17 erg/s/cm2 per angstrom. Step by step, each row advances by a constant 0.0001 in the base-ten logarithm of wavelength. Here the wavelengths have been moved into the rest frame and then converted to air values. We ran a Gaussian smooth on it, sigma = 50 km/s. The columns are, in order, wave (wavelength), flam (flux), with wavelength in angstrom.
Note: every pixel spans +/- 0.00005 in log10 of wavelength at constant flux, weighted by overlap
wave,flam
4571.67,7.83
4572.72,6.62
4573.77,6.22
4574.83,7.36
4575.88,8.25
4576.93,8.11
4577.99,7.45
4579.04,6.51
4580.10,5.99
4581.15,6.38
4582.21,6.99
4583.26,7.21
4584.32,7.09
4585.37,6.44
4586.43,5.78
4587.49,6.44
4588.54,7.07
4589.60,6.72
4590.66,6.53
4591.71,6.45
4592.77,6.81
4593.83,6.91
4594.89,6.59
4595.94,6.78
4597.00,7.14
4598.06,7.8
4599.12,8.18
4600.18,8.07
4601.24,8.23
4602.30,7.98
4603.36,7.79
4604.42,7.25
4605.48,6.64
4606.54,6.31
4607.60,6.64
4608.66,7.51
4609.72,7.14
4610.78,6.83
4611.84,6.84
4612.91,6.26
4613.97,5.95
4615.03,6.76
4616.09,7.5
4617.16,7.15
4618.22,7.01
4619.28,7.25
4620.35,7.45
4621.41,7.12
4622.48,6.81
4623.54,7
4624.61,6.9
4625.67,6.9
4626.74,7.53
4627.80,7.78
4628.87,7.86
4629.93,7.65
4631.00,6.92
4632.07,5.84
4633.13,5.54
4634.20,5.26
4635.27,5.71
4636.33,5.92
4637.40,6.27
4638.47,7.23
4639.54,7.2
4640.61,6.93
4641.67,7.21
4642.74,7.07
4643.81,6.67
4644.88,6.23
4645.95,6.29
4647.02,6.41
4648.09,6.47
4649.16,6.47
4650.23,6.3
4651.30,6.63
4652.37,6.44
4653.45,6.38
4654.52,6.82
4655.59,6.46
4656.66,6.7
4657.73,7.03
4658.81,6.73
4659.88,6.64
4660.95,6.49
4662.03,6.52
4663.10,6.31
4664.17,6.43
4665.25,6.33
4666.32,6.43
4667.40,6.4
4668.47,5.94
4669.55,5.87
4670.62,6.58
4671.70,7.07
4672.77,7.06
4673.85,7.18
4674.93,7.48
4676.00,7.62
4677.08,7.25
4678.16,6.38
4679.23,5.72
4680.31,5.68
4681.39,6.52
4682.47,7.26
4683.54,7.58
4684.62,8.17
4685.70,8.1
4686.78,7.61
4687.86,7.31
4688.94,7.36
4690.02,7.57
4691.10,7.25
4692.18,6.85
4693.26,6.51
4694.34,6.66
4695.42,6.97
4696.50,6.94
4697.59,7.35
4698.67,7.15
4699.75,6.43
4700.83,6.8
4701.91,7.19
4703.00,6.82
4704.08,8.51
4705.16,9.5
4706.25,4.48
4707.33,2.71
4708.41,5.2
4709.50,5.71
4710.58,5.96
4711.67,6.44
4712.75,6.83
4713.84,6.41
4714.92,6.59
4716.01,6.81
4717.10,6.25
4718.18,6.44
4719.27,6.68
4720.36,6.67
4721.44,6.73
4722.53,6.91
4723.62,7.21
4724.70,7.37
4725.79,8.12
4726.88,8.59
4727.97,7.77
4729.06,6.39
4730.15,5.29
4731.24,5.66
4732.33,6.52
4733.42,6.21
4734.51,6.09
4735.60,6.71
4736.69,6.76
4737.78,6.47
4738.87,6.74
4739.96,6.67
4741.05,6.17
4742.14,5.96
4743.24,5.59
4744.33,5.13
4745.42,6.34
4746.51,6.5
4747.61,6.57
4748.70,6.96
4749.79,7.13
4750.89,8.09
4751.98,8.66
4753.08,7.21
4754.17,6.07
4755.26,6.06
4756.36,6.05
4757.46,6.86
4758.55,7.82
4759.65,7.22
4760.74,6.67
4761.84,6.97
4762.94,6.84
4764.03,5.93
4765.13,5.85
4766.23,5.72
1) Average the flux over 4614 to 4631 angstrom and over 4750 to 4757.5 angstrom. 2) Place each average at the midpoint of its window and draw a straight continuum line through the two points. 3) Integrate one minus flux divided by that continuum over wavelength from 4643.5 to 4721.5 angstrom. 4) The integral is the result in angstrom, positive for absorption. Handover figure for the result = 4.7 angstrom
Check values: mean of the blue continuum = 7.2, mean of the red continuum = 7.01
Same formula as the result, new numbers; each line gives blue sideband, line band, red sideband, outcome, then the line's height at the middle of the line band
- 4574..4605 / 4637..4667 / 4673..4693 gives 2.20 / 7.13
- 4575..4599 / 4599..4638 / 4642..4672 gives -1.28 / 6.73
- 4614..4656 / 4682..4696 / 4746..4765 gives -1.05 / 6.81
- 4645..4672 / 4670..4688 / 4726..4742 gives -1.59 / 6.51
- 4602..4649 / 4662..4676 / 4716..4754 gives 0.33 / 6.79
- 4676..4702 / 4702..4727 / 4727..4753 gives 0.65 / 6.81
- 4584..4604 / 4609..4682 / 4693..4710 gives 1.61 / 6.84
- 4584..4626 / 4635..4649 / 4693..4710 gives 0.48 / 6.83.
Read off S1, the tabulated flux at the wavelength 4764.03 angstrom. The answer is 5.93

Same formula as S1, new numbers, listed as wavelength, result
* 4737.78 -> 6.47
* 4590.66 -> 6.53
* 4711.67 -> 6.44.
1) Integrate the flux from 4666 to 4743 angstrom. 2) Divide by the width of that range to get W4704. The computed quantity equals 6.74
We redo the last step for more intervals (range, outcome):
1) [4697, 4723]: 6.52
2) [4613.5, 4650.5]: 6.76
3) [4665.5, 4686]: 6.84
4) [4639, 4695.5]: 6.78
